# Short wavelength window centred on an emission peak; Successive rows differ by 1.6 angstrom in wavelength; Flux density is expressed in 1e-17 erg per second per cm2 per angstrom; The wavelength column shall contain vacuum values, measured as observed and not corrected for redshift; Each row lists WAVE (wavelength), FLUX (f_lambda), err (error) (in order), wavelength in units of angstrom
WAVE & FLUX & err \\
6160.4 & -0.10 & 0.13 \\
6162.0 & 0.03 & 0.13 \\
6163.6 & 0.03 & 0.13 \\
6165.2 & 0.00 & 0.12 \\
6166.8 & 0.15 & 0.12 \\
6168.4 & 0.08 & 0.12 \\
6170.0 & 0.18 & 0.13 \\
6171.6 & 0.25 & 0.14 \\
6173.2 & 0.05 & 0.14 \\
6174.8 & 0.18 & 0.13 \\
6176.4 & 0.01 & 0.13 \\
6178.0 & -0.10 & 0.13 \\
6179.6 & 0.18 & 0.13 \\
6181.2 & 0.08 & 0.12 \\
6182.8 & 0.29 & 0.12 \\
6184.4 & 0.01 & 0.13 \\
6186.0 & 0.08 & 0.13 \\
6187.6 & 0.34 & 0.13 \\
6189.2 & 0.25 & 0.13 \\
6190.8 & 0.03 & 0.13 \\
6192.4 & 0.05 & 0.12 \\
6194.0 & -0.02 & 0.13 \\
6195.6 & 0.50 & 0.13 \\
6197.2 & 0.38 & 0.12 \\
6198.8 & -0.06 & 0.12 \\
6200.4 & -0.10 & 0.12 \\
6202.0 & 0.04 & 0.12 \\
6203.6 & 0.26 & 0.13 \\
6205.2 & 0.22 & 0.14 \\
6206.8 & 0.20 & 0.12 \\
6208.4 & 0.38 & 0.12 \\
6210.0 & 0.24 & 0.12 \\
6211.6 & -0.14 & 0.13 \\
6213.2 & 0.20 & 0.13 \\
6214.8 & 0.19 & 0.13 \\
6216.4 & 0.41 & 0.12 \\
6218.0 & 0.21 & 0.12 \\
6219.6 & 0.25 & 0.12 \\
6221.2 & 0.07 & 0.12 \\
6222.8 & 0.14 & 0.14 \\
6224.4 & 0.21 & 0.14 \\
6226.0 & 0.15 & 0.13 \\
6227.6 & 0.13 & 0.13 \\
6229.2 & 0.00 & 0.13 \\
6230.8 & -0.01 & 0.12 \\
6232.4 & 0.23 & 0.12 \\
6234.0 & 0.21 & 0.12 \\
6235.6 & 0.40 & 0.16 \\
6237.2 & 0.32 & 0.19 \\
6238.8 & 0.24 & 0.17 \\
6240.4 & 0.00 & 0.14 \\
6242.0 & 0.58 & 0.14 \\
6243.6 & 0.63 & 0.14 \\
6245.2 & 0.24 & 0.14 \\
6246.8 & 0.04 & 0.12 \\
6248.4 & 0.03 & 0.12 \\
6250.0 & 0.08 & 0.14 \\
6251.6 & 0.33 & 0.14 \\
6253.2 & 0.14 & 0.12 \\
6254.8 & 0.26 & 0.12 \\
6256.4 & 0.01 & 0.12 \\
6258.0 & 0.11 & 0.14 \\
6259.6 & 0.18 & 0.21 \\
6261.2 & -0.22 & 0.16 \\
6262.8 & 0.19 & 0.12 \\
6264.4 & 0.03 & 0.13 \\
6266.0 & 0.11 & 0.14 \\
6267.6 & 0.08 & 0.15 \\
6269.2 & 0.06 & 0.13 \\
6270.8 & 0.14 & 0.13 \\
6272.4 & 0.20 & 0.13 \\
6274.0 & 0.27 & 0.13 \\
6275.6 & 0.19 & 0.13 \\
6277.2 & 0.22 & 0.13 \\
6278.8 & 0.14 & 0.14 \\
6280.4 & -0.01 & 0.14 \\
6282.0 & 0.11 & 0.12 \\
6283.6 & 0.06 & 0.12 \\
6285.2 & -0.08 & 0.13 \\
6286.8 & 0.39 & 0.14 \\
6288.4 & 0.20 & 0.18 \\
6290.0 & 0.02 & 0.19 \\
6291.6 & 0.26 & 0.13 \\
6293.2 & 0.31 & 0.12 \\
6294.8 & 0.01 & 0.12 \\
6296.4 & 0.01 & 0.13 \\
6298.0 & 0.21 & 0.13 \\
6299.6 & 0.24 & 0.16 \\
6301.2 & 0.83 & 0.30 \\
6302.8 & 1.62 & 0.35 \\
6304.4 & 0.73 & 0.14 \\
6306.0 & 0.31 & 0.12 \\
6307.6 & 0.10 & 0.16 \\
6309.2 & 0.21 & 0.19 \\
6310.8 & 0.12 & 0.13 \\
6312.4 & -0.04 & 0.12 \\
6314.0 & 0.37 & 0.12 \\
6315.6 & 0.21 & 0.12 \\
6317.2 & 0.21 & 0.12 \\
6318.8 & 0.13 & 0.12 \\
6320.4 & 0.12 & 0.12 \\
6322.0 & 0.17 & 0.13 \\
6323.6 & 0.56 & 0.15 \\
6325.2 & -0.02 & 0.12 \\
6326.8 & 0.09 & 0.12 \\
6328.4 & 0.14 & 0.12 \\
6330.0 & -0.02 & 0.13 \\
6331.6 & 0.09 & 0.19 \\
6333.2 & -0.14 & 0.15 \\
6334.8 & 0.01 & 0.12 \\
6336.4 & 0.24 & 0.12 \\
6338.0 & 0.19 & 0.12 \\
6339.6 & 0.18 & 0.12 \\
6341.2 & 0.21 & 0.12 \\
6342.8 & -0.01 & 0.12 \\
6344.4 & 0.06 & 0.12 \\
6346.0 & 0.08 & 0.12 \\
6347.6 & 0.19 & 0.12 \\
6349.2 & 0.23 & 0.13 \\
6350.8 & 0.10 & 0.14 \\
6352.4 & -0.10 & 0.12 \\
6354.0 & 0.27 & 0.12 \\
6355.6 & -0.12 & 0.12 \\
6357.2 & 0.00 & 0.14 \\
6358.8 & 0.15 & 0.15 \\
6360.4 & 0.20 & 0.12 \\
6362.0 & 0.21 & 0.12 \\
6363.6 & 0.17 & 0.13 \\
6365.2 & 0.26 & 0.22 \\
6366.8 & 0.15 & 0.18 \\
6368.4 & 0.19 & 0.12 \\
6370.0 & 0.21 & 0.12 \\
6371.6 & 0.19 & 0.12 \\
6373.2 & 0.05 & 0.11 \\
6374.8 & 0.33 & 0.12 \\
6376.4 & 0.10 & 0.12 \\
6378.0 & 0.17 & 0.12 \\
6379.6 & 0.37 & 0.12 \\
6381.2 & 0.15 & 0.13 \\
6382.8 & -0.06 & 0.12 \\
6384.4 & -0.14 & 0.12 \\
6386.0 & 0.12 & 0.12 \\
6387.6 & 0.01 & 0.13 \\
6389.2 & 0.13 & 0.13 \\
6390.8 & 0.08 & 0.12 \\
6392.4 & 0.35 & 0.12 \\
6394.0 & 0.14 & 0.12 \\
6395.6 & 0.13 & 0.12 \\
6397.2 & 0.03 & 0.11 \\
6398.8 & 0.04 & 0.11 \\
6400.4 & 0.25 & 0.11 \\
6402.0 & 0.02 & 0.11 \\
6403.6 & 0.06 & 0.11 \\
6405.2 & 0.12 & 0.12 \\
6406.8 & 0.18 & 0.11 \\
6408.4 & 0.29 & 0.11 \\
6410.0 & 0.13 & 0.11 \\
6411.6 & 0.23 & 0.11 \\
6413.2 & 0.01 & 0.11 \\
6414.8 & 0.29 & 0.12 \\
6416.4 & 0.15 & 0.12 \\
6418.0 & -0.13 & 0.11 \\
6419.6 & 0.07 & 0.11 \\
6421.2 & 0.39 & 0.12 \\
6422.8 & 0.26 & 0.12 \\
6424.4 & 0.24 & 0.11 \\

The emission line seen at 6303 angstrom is [O III] 5007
